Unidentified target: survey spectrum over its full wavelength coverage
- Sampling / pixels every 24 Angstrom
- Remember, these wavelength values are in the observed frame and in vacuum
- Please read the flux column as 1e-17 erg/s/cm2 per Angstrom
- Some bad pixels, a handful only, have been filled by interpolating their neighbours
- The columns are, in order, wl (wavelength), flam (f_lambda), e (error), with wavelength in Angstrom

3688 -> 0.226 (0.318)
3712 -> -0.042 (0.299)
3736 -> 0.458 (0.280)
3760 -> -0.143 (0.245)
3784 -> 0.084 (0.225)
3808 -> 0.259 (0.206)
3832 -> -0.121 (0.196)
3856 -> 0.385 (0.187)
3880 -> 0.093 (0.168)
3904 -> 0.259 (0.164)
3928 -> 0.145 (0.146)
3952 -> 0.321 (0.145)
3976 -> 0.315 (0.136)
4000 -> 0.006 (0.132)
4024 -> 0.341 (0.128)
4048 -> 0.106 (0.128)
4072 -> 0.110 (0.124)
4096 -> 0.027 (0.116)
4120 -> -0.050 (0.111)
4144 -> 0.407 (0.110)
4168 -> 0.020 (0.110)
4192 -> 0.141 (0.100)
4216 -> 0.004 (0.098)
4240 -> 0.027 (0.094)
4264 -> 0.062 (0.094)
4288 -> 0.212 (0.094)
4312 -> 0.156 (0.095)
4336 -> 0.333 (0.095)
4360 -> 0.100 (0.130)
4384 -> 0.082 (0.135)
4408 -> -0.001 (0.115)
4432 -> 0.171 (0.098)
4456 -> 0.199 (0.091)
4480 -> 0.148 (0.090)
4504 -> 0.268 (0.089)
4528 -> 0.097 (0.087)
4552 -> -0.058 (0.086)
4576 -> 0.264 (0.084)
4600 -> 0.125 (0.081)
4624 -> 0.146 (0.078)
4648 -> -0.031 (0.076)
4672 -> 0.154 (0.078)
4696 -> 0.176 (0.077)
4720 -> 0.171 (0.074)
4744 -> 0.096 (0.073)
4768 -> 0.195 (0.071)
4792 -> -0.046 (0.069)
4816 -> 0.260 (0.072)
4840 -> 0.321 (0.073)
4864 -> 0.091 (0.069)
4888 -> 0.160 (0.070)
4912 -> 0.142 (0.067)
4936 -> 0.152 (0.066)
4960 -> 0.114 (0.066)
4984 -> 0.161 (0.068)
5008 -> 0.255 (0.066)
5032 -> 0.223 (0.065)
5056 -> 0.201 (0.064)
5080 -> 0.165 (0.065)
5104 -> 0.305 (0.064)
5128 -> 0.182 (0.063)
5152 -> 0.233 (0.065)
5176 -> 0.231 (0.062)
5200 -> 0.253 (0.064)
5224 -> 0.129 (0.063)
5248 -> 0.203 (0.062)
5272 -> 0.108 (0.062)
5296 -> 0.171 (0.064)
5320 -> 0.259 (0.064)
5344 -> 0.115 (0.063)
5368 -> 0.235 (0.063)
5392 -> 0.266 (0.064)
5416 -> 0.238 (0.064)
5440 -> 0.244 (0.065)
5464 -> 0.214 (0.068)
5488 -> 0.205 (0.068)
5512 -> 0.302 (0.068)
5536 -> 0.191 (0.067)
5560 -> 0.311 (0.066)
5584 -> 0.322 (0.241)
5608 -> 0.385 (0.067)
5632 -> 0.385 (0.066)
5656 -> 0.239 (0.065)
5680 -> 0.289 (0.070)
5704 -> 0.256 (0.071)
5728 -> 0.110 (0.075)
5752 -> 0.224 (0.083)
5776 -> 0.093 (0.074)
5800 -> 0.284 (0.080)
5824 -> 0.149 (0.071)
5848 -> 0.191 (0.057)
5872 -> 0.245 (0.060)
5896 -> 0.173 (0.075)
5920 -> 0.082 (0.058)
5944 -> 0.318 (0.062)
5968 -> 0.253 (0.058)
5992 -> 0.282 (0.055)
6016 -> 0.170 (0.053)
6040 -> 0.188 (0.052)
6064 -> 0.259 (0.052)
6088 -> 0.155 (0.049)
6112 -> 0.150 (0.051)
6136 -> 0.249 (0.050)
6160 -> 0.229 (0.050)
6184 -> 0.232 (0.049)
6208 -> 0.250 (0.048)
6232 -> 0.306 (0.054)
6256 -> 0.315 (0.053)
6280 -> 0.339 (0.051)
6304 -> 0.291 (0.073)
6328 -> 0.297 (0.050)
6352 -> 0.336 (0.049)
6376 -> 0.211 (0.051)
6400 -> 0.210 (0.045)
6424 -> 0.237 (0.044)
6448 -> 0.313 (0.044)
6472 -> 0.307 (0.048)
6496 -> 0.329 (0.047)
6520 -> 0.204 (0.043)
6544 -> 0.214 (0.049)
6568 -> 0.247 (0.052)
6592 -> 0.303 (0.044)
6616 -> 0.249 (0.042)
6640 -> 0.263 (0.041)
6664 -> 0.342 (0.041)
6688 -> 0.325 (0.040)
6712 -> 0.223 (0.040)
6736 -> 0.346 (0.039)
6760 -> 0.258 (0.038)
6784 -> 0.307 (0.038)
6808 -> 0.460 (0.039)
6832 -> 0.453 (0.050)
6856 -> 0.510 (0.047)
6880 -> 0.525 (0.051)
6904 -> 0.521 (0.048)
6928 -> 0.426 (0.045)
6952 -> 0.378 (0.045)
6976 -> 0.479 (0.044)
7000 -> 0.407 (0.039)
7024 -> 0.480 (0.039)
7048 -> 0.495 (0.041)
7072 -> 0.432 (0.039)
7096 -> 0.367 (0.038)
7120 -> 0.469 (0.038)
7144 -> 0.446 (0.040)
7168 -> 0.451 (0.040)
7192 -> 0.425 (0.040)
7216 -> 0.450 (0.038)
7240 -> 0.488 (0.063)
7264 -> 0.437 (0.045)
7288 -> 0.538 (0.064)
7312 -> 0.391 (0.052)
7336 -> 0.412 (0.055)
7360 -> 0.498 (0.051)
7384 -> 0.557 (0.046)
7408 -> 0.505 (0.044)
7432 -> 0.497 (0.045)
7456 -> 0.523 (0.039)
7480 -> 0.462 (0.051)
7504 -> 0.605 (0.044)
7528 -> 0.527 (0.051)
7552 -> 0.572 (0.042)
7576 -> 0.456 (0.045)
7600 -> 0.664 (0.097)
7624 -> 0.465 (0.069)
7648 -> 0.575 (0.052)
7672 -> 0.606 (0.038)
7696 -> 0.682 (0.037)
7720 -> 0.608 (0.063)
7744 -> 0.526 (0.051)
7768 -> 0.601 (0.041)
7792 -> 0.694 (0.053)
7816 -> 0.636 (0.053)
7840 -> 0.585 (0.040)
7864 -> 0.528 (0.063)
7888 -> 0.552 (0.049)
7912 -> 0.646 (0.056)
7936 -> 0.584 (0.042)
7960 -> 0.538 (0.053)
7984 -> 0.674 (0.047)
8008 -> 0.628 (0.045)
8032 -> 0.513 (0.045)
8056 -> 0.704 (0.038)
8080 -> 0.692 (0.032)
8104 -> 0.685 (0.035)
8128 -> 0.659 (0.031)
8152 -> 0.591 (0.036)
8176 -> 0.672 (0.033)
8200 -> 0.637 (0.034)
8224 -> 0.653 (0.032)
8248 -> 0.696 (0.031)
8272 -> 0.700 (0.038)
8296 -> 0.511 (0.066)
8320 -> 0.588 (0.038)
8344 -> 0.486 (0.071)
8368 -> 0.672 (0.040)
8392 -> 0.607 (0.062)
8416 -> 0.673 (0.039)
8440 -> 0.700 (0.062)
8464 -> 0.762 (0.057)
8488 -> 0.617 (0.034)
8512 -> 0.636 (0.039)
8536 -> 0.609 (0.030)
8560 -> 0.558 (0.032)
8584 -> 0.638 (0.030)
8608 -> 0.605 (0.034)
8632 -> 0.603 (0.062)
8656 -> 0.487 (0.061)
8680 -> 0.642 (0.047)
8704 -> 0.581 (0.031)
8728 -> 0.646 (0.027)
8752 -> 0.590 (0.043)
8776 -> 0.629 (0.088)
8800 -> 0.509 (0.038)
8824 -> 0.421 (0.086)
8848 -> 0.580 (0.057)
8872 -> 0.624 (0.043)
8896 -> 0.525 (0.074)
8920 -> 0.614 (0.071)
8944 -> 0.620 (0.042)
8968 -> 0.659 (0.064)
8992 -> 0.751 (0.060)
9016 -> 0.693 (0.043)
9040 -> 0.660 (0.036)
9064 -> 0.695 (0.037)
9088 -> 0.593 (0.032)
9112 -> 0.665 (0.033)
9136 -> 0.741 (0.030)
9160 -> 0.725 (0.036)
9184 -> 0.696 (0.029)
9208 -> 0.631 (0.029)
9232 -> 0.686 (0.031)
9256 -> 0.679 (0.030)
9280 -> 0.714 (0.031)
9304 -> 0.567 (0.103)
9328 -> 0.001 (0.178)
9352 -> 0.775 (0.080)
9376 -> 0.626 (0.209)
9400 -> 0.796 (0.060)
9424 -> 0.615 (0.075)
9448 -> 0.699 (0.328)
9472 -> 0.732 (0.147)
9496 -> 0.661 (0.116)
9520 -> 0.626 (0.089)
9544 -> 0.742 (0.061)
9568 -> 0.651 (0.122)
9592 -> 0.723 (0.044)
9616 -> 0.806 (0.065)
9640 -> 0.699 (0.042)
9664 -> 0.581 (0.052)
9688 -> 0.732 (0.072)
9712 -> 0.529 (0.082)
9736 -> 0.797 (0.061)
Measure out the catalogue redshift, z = 0.71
